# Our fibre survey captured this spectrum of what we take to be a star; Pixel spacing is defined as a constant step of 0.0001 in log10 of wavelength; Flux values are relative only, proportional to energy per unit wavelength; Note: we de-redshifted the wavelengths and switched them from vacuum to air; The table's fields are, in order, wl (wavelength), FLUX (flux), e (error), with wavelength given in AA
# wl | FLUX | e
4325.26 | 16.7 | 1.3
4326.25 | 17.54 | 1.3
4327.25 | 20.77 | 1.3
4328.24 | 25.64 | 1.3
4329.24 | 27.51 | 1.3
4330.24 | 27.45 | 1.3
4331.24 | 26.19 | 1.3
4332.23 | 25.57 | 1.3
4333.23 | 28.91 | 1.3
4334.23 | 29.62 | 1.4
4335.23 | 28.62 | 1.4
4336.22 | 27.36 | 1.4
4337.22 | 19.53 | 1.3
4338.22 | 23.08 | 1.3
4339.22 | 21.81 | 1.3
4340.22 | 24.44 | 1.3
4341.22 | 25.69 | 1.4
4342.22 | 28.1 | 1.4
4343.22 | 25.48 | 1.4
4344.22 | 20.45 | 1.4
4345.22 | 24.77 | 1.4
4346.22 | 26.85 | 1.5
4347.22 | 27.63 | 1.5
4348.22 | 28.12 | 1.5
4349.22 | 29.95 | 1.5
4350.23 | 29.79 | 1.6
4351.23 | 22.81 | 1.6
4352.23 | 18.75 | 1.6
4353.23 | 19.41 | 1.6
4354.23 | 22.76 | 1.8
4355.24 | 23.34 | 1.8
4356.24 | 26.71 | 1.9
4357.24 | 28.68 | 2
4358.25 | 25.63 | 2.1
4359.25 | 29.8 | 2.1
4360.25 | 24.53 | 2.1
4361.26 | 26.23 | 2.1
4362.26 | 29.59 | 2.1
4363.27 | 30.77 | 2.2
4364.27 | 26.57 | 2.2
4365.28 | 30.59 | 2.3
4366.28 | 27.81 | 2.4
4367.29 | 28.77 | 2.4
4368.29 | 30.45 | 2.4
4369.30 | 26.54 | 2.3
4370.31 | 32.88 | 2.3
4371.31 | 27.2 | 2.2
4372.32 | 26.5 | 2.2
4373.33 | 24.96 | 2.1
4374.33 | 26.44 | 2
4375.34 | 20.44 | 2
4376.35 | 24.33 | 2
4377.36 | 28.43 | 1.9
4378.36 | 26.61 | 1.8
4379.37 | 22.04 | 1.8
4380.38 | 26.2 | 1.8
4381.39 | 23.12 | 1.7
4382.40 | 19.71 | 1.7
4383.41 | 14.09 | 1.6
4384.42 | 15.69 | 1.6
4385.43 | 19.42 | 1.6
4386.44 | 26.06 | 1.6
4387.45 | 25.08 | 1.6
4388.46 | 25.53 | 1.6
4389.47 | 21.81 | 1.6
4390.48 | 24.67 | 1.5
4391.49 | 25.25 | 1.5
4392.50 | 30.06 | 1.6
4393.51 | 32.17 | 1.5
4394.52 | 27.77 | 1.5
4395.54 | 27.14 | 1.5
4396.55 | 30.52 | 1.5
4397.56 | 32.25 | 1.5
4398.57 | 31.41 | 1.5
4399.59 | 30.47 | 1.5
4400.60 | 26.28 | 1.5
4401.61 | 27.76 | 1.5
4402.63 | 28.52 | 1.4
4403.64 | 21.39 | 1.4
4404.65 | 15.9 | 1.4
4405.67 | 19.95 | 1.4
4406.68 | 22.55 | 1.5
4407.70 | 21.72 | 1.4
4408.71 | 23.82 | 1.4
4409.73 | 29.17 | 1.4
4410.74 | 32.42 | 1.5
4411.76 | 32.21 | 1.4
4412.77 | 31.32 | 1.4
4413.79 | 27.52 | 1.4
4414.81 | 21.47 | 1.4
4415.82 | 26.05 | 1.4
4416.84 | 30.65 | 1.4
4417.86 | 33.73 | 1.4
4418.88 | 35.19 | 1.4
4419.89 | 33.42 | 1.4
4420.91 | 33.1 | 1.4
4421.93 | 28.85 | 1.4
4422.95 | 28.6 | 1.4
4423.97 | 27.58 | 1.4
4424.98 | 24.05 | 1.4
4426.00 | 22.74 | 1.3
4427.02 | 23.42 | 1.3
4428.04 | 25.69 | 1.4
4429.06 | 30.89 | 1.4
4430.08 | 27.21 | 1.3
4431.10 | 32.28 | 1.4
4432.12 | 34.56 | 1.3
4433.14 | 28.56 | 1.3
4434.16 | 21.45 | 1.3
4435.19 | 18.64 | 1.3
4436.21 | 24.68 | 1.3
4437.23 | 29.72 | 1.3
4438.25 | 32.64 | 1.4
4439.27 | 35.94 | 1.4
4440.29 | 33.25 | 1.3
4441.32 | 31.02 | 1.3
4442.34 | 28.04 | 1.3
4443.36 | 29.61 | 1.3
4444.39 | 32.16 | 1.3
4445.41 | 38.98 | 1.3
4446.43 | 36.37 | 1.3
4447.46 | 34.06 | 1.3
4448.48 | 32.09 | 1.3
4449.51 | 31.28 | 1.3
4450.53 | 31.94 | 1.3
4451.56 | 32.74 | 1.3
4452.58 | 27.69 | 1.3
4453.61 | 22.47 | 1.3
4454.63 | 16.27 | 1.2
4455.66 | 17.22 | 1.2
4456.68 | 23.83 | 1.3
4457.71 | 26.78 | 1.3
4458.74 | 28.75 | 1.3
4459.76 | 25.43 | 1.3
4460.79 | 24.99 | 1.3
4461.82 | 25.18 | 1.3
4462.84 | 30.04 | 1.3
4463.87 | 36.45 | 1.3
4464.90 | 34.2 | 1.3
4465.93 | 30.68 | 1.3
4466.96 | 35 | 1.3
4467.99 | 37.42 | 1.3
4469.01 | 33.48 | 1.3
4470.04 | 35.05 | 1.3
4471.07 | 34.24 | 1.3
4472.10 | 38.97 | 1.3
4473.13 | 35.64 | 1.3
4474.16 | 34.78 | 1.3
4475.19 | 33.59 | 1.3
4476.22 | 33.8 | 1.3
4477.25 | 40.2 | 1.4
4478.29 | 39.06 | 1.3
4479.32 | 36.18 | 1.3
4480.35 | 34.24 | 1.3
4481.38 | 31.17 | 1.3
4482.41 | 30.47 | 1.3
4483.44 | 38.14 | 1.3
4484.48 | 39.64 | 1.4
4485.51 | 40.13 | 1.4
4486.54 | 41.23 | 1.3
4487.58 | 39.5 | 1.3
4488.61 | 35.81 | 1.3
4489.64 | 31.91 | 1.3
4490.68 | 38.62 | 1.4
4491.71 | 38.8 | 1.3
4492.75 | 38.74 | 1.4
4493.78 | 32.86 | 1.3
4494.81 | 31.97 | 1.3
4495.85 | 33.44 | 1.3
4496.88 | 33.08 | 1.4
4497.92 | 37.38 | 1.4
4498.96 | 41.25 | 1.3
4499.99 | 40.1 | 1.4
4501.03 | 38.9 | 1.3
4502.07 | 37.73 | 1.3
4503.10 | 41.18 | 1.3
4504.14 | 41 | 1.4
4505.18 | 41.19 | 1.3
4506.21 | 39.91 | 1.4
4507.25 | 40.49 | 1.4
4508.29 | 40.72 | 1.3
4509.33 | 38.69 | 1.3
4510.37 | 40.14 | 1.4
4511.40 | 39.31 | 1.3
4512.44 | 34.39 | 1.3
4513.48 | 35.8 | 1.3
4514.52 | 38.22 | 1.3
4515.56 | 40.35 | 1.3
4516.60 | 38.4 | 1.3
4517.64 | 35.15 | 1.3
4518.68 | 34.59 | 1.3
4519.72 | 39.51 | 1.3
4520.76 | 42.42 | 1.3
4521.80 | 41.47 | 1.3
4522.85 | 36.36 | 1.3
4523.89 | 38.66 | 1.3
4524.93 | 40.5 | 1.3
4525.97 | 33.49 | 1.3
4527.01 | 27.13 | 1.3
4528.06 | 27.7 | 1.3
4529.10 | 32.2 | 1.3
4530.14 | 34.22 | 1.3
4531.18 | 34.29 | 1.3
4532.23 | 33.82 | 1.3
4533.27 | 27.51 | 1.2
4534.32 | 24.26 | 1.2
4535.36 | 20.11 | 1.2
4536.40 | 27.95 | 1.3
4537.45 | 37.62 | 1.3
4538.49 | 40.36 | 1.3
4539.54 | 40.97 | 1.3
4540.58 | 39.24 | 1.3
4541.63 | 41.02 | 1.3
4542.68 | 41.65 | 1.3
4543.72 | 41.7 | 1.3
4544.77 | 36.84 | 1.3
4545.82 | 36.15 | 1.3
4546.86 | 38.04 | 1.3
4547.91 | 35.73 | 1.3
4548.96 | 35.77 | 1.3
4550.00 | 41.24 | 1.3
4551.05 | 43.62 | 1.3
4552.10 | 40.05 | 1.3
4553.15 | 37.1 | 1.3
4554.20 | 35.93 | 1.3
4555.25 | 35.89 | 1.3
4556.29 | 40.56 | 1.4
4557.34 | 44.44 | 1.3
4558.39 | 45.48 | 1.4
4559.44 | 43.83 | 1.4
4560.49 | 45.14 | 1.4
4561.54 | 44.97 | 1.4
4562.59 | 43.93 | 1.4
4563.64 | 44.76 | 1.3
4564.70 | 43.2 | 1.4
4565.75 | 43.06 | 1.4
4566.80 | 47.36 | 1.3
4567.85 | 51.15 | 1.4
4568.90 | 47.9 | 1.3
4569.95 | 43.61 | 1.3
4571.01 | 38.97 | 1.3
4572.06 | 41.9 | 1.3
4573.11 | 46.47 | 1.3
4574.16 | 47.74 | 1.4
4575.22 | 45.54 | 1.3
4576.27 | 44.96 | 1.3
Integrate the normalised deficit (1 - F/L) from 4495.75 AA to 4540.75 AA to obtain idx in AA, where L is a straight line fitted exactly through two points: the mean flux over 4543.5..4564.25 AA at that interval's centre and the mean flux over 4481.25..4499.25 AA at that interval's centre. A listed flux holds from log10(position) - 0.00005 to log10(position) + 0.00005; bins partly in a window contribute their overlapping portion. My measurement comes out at 2.1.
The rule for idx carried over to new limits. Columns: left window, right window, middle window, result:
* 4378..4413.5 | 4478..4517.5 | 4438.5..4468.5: 2.09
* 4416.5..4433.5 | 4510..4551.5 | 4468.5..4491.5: -2.28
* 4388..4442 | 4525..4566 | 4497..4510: -2.00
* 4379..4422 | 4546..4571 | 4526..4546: 3.03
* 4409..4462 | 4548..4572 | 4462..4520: -3.20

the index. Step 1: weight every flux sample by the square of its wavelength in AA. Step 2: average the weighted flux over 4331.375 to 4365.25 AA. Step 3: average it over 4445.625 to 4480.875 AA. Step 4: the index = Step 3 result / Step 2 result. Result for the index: 1.28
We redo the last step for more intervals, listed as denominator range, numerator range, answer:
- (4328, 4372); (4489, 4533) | 1.51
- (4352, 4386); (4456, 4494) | 1.42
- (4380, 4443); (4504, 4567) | 1.49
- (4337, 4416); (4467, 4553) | 1.51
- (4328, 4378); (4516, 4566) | 1.56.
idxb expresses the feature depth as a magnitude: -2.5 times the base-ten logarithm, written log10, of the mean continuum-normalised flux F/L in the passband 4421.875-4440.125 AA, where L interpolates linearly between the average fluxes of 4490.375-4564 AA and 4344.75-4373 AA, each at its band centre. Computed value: 0.140 mag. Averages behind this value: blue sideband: 26.9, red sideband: 37.7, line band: 27.7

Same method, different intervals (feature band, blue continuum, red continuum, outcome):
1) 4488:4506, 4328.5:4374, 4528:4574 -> -0.05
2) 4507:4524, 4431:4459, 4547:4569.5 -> -0.03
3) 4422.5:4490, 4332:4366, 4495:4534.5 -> 0.06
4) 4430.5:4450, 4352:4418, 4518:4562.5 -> -0.03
